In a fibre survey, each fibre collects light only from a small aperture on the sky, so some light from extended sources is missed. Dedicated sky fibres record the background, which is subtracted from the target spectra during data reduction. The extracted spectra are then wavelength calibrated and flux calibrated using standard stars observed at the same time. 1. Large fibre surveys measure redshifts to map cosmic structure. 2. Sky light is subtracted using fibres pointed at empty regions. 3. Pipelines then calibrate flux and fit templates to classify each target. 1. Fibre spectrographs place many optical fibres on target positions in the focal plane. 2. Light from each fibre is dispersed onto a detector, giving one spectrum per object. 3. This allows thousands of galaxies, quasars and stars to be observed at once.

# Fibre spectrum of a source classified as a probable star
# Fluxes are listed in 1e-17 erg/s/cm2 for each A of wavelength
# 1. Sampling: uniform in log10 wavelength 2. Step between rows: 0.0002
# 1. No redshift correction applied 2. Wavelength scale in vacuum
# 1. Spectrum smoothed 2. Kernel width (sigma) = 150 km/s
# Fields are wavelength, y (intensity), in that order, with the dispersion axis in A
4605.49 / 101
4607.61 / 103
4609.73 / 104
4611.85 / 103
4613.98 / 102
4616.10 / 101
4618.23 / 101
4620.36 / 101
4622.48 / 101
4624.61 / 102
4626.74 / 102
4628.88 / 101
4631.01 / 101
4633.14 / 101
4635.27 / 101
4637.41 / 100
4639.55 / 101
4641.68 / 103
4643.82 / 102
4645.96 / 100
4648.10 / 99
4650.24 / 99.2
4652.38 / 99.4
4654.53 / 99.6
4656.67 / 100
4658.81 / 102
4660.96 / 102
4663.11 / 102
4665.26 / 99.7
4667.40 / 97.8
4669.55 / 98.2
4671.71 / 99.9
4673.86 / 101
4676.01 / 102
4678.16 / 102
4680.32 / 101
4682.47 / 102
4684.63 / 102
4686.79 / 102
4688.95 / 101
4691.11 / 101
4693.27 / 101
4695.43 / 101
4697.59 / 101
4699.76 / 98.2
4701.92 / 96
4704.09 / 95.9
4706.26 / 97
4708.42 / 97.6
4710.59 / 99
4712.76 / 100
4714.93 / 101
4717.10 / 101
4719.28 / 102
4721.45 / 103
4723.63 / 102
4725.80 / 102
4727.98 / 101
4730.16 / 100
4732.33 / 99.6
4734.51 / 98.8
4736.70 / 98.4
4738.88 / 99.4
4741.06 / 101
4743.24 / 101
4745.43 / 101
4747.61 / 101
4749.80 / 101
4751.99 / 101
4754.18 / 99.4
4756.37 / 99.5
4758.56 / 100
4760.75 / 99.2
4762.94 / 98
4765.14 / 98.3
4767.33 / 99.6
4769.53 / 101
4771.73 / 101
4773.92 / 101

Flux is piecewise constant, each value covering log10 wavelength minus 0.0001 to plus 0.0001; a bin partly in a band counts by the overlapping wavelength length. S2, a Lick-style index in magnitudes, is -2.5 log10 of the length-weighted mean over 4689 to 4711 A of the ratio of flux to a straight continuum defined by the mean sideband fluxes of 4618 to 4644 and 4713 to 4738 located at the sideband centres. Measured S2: 0.02 mag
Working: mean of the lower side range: 101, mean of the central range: 98.9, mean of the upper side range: 101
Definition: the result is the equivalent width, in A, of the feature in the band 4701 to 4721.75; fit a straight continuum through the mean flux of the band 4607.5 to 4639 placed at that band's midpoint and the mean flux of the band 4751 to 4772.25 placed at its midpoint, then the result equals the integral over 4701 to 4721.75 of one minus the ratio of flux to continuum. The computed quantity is 0.2 A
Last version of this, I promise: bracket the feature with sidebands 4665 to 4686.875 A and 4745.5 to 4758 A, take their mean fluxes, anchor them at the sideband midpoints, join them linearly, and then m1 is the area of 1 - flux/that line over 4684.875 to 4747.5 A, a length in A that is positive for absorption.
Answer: 0.3 A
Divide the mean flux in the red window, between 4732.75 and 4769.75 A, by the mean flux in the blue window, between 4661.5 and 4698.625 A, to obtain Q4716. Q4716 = 1.0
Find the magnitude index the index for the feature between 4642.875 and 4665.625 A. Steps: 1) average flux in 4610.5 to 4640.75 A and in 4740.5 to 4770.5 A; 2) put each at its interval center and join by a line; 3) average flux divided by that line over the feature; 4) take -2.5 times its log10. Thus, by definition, 0.01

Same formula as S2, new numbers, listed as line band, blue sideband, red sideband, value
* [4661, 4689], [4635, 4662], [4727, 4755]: 0.00 mag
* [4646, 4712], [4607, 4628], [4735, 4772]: 0.01 mag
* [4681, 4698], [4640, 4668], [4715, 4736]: -0.01 mag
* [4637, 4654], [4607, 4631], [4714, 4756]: 0.01 mag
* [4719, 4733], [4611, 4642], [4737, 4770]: -0.01 mag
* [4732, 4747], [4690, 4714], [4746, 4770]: 0.00 mag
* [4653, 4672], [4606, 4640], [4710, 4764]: 0.01 mag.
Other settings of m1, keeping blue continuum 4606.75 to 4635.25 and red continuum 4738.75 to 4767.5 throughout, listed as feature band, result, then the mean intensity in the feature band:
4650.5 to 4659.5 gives 0.1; 100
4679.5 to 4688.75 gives -0.1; 102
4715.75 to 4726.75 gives -0.2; 102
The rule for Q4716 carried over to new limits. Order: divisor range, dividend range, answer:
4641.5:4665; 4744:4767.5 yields 0.99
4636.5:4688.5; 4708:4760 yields 1.00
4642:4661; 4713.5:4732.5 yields 1.01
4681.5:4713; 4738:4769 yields 1.00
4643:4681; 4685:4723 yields 1.00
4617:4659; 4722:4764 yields 0.99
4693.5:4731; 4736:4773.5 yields 1.00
